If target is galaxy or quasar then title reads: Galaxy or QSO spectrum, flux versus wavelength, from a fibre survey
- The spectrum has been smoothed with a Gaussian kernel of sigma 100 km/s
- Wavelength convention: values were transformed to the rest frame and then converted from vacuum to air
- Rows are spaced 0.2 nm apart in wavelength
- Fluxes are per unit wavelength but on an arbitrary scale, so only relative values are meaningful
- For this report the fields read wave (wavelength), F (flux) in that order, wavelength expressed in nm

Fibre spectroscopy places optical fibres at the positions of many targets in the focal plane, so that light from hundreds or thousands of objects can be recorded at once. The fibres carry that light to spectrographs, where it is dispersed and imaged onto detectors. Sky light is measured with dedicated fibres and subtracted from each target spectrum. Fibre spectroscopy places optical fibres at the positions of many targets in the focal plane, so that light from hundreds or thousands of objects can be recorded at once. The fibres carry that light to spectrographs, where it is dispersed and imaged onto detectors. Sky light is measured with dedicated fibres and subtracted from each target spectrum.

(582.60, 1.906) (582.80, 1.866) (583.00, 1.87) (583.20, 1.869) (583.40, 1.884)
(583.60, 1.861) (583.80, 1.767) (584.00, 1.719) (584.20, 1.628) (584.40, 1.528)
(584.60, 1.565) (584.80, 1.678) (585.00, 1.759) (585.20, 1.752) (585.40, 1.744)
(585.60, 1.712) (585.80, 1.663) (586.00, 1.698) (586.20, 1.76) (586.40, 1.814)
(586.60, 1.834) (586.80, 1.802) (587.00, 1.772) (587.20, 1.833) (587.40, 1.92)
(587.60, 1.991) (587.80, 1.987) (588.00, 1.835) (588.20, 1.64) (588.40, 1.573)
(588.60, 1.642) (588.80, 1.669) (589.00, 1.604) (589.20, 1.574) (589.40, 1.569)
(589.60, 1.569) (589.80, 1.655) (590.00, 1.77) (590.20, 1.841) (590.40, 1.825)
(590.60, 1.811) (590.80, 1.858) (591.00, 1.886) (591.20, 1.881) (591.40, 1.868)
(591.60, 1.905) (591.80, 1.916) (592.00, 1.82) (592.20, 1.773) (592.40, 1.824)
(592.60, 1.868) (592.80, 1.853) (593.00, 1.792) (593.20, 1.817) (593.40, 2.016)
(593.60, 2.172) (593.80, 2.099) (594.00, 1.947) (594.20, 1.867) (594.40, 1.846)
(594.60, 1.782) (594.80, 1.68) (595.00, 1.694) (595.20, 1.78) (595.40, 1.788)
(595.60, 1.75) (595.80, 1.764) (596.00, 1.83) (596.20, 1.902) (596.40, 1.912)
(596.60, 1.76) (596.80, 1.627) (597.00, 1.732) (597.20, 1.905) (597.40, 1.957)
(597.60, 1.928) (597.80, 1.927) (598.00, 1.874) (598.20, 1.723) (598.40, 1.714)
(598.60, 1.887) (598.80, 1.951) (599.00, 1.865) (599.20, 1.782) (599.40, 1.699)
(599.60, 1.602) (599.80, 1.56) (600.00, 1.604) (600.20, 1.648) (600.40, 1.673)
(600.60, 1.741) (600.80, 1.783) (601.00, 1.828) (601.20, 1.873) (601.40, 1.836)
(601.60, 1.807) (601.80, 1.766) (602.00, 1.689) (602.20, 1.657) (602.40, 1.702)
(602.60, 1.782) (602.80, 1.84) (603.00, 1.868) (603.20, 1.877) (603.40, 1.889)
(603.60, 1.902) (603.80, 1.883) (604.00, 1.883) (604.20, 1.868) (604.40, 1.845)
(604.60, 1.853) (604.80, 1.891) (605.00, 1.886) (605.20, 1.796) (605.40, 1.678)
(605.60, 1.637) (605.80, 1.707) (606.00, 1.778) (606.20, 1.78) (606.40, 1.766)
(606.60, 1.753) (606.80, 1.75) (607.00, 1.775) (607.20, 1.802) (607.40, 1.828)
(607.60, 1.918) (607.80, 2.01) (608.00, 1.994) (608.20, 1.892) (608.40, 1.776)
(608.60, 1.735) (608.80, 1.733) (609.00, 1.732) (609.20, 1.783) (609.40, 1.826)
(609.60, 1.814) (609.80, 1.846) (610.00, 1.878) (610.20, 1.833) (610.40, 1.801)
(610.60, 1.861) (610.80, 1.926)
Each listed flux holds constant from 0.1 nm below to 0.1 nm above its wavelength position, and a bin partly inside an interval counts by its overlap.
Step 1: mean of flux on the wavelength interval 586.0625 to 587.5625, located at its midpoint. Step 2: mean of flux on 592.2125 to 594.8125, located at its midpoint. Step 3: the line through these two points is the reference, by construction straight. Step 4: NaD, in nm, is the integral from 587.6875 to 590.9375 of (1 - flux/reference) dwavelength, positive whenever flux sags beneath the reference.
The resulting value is 0.23 nm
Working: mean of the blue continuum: 1.82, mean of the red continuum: 1.89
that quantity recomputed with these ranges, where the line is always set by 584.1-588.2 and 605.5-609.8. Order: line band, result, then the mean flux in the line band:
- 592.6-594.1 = -0.149 nm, 1.95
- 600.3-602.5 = 0.036 nm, 1.76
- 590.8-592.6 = -0.090 nm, 1.86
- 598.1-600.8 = 0.085 nm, 1.73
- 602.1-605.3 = -0.081 nm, 1.84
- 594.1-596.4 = -0.022 nm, 1.79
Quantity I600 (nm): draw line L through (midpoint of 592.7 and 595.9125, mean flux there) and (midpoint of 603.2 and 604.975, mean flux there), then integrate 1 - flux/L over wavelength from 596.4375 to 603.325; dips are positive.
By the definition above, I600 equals 0.32 nm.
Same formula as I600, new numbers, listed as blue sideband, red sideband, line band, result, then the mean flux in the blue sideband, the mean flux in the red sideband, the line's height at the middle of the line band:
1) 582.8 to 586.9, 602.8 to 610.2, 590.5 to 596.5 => -0.26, 1.75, 1.82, 1.78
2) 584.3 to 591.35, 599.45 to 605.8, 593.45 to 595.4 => -0.13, 1.74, 1.78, 1.76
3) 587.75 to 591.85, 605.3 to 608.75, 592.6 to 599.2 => -0.30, 1.75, 1.8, 1.77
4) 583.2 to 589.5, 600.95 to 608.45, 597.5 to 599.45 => -0.05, 1.74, 1.82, 1.79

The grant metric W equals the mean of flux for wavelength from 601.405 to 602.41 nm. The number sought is 1.74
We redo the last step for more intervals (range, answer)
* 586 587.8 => 1.84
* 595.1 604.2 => 1.8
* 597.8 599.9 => 1.77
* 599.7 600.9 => 1.67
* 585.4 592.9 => 1.78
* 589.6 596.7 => 1.84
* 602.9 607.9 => 1.82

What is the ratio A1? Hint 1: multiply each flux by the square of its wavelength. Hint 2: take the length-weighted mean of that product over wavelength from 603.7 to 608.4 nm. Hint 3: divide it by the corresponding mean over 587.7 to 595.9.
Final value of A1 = 1.1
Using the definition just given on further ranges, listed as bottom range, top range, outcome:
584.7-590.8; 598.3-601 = 1.03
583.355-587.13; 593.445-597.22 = 1.10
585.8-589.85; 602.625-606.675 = 1.11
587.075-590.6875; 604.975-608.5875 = 1.10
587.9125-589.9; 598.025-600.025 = 1.11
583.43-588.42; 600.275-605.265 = 1.09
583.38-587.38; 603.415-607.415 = 1.11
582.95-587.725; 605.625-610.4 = 1.11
